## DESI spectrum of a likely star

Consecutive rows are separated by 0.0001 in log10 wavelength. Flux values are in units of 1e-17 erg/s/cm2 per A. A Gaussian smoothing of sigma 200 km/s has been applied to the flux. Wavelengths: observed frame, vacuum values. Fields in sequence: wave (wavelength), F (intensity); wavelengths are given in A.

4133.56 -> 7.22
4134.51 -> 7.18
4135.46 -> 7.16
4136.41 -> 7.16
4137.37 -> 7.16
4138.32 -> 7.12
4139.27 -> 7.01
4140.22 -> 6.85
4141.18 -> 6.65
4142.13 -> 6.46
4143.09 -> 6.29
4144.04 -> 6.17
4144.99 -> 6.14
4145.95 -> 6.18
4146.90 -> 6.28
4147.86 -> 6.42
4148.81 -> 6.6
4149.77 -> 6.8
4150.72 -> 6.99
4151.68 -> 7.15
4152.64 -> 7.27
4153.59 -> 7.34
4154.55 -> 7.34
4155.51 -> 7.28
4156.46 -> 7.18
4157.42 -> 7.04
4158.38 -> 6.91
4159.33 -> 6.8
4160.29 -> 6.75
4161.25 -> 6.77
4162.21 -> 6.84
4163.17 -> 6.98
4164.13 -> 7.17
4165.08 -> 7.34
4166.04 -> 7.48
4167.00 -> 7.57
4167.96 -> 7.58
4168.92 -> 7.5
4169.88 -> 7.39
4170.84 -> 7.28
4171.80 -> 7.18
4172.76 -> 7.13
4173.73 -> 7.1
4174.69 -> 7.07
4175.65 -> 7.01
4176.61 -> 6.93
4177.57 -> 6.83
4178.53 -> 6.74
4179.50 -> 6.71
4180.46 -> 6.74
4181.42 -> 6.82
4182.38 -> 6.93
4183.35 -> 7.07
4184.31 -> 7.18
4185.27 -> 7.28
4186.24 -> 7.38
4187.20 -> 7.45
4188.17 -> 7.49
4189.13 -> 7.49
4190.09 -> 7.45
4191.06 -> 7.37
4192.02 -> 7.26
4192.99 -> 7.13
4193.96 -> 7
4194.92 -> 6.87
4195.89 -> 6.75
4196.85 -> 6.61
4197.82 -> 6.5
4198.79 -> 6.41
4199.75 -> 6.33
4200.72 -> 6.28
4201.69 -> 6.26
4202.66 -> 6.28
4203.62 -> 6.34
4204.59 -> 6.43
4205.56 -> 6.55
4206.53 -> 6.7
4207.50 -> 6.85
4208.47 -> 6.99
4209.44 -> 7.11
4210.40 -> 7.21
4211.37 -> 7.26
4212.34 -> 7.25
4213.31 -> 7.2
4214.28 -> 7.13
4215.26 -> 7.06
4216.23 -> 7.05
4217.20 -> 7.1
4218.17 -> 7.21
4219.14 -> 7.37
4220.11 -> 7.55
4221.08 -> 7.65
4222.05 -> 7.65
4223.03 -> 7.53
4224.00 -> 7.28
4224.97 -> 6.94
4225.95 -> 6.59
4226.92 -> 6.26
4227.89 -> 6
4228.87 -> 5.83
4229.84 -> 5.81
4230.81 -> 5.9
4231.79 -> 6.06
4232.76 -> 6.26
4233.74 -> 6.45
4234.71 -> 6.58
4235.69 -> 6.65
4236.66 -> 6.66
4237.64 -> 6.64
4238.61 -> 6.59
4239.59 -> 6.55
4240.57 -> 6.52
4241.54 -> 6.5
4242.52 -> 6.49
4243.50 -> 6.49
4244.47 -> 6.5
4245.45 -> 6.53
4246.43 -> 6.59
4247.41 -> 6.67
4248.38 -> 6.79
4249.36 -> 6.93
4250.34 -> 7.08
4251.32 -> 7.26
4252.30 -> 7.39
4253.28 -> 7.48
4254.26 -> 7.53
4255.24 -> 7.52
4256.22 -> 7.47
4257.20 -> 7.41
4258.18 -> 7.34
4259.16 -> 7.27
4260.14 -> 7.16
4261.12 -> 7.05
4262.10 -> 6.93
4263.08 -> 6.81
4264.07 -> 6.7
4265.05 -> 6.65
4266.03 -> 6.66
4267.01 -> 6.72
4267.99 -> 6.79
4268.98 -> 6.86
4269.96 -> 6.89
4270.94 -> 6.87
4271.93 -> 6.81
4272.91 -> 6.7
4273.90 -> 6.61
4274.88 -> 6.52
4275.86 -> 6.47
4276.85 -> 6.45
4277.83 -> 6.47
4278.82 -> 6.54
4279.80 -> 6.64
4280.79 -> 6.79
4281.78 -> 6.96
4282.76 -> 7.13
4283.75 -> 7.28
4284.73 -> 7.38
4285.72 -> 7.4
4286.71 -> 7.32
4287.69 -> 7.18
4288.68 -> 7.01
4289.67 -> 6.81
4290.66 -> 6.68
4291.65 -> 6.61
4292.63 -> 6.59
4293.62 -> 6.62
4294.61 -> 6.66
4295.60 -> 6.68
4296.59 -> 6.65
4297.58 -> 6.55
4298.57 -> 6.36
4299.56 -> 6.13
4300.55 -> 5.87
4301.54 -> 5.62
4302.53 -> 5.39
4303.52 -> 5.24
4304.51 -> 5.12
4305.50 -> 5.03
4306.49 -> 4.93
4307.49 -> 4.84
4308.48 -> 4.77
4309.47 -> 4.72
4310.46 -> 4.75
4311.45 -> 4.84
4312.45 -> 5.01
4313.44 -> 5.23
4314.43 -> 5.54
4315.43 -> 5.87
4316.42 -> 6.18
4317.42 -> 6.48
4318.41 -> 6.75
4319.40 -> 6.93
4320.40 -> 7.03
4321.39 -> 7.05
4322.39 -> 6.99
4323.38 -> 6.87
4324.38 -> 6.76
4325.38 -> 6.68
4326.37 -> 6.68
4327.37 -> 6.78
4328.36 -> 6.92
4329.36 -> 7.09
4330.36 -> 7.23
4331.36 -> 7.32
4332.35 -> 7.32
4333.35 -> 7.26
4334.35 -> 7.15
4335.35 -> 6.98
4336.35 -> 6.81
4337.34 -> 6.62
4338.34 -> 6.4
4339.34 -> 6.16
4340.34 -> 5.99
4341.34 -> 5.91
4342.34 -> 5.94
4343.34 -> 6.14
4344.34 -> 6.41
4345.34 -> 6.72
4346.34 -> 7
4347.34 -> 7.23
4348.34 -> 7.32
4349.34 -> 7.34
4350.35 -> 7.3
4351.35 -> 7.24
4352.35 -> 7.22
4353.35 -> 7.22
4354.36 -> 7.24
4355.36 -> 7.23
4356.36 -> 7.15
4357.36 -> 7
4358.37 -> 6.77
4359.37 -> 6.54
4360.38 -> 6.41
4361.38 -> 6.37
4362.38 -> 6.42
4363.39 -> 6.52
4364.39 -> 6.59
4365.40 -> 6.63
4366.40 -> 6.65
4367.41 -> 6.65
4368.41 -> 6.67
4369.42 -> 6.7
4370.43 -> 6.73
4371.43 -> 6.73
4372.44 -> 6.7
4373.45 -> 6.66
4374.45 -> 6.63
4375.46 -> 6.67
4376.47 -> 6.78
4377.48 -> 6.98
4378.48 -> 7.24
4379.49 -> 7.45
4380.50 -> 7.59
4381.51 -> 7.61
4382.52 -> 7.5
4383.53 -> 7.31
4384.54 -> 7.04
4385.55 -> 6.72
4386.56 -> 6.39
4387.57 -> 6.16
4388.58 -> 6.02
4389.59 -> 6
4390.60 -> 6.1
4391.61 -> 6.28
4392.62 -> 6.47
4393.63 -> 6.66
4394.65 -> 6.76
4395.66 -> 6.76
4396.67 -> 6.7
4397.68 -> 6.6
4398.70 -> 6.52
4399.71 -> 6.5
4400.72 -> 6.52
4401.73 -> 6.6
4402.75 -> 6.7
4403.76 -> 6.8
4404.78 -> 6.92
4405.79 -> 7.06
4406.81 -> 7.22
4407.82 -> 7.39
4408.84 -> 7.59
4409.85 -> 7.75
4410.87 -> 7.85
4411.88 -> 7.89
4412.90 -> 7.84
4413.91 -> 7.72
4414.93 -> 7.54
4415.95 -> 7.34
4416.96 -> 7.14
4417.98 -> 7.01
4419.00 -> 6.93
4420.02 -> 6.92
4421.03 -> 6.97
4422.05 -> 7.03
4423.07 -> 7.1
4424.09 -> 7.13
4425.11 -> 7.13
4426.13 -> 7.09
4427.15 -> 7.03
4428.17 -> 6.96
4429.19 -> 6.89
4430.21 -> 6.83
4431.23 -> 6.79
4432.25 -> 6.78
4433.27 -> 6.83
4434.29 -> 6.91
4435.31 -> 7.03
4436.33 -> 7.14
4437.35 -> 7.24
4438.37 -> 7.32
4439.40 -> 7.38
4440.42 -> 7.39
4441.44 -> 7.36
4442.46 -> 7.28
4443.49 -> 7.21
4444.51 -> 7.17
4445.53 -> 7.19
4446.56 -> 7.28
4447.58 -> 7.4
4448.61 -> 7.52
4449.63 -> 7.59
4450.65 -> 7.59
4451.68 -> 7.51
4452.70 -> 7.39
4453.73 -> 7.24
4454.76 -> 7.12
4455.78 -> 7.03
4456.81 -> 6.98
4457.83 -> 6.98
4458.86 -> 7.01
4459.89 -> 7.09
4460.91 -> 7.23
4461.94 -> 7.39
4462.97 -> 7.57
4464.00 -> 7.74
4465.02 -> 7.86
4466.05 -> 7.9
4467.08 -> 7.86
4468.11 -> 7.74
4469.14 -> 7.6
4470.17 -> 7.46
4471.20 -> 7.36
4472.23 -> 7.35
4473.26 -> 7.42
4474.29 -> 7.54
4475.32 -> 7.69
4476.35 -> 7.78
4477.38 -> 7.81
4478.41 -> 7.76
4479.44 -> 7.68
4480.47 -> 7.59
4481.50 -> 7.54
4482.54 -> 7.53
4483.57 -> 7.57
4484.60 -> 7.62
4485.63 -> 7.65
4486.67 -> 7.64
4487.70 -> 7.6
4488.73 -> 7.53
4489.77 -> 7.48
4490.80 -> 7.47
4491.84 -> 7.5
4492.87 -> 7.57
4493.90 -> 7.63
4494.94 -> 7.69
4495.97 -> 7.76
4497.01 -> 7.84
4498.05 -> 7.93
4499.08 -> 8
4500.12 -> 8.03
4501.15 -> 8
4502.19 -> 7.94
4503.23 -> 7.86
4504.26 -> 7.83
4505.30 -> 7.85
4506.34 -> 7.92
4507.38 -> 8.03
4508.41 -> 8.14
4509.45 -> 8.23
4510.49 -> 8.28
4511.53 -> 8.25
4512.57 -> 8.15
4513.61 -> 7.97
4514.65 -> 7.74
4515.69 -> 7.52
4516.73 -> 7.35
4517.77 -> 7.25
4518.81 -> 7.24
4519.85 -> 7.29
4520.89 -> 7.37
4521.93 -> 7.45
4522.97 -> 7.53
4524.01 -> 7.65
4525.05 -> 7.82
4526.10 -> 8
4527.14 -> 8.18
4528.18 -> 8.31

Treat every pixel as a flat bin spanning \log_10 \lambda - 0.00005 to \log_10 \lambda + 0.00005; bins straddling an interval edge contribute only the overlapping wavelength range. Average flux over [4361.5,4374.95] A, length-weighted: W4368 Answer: 6.63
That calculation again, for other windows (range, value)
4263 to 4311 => 6.39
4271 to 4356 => 6.51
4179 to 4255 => 6.85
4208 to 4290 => 6.88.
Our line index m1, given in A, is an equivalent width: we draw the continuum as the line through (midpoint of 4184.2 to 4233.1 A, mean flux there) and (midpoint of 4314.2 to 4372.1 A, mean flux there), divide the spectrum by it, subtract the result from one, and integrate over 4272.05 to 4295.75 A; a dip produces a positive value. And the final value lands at -0.01 A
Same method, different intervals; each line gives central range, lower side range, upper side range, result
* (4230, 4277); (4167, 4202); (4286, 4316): -3.2 A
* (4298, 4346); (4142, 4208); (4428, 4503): 6.7 A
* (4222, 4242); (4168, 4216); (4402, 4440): 1.4 A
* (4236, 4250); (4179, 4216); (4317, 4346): 0.5 A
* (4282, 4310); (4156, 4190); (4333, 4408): 2.7 A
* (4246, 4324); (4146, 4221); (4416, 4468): 6.1 A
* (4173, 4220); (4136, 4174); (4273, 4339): -1.0 A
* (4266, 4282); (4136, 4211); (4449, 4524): 1.0 A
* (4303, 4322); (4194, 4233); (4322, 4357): 3.5 A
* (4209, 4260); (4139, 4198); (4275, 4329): -1.8 A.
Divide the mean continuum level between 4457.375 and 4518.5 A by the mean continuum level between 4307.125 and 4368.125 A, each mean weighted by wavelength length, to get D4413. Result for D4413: 1.2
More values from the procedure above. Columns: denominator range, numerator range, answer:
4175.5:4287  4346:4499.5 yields 1.04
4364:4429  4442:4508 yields 1.09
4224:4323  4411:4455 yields 1.11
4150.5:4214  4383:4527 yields 1.05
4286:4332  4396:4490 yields 1.17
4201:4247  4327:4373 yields 1.01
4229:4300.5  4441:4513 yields 1.12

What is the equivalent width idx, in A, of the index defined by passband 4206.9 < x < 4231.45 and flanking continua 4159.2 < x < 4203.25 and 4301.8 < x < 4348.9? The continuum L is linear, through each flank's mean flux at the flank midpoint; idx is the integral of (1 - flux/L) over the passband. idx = -0.47 A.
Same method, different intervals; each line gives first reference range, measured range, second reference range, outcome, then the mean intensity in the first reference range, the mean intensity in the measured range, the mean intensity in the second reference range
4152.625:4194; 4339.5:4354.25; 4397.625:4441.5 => 0.7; 7.15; 6.78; 7.11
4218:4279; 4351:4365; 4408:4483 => 0.5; 6.8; 6.85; 7.34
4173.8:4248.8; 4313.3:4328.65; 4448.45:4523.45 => 1.2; 6.82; 6.57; 7.62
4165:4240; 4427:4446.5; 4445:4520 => 1.0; 6.91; 7.1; 7.61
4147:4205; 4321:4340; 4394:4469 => 0.6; 6.99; 6.89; 7.19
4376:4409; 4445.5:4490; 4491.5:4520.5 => -0.1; 6.81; 7.49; 7.81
